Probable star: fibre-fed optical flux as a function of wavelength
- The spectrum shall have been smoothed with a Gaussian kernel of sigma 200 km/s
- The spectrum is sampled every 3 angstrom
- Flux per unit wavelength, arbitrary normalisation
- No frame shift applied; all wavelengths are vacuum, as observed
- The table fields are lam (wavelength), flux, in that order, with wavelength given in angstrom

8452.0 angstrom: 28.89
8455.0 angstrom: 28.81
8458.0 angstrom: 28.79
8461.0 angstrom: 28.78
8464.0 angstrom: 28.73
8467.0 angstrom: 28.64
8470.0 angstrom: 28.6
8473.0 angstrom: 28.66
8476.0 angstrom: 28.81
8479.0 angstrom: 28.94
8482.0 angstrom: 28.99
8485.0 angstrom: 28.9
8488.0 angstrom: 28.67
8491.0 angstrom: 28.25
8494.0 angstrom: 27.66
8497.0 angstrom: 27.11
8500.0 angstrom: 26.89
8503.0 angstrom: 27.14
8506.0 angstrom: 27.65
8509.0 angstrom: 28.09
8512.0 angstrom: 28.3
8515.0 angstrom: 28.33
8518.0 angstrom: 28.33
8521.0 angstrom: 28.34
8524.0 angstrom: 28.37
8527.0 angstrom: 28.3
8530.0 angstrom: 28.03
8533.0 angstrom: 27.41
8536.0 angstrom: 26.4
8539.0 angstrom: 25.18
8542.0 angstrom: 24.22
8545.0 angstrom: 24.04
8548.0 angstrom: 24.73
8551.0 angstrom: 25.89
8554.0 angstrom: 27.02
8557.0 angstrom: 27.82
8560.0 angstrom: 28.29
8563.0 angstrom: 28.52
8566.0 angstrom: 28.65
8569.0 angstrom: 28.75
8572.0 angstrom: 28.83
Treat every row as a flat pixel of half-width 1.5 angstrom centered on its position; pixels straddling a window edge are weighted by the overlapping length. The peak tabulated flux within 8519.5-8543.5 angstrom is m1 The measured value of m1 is 28.37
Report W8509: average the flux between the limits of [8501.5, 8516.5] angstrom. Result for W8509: 27.9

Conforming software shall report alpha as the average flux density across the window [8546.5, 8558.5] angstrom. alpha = 26.4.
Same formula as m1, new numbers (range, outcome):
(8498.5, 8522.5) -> 28.34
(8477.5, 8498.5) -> 28.99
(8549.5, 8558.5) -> 27.82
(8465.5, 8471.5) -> 28.64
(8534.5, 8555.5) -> 27.02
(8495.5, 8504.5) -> 27.14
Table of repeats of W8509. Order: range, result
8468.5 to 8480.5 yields 28.8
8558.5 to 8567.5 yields 28.5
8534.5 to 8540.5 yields 25.8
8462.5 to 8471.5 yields 28.7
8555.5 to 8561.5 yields 28.1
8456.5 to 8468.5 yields 28.7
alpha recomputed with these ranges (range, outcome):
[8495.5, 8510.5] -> 27.4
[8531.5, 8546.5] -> 25.4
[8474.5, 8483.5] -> 28.9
